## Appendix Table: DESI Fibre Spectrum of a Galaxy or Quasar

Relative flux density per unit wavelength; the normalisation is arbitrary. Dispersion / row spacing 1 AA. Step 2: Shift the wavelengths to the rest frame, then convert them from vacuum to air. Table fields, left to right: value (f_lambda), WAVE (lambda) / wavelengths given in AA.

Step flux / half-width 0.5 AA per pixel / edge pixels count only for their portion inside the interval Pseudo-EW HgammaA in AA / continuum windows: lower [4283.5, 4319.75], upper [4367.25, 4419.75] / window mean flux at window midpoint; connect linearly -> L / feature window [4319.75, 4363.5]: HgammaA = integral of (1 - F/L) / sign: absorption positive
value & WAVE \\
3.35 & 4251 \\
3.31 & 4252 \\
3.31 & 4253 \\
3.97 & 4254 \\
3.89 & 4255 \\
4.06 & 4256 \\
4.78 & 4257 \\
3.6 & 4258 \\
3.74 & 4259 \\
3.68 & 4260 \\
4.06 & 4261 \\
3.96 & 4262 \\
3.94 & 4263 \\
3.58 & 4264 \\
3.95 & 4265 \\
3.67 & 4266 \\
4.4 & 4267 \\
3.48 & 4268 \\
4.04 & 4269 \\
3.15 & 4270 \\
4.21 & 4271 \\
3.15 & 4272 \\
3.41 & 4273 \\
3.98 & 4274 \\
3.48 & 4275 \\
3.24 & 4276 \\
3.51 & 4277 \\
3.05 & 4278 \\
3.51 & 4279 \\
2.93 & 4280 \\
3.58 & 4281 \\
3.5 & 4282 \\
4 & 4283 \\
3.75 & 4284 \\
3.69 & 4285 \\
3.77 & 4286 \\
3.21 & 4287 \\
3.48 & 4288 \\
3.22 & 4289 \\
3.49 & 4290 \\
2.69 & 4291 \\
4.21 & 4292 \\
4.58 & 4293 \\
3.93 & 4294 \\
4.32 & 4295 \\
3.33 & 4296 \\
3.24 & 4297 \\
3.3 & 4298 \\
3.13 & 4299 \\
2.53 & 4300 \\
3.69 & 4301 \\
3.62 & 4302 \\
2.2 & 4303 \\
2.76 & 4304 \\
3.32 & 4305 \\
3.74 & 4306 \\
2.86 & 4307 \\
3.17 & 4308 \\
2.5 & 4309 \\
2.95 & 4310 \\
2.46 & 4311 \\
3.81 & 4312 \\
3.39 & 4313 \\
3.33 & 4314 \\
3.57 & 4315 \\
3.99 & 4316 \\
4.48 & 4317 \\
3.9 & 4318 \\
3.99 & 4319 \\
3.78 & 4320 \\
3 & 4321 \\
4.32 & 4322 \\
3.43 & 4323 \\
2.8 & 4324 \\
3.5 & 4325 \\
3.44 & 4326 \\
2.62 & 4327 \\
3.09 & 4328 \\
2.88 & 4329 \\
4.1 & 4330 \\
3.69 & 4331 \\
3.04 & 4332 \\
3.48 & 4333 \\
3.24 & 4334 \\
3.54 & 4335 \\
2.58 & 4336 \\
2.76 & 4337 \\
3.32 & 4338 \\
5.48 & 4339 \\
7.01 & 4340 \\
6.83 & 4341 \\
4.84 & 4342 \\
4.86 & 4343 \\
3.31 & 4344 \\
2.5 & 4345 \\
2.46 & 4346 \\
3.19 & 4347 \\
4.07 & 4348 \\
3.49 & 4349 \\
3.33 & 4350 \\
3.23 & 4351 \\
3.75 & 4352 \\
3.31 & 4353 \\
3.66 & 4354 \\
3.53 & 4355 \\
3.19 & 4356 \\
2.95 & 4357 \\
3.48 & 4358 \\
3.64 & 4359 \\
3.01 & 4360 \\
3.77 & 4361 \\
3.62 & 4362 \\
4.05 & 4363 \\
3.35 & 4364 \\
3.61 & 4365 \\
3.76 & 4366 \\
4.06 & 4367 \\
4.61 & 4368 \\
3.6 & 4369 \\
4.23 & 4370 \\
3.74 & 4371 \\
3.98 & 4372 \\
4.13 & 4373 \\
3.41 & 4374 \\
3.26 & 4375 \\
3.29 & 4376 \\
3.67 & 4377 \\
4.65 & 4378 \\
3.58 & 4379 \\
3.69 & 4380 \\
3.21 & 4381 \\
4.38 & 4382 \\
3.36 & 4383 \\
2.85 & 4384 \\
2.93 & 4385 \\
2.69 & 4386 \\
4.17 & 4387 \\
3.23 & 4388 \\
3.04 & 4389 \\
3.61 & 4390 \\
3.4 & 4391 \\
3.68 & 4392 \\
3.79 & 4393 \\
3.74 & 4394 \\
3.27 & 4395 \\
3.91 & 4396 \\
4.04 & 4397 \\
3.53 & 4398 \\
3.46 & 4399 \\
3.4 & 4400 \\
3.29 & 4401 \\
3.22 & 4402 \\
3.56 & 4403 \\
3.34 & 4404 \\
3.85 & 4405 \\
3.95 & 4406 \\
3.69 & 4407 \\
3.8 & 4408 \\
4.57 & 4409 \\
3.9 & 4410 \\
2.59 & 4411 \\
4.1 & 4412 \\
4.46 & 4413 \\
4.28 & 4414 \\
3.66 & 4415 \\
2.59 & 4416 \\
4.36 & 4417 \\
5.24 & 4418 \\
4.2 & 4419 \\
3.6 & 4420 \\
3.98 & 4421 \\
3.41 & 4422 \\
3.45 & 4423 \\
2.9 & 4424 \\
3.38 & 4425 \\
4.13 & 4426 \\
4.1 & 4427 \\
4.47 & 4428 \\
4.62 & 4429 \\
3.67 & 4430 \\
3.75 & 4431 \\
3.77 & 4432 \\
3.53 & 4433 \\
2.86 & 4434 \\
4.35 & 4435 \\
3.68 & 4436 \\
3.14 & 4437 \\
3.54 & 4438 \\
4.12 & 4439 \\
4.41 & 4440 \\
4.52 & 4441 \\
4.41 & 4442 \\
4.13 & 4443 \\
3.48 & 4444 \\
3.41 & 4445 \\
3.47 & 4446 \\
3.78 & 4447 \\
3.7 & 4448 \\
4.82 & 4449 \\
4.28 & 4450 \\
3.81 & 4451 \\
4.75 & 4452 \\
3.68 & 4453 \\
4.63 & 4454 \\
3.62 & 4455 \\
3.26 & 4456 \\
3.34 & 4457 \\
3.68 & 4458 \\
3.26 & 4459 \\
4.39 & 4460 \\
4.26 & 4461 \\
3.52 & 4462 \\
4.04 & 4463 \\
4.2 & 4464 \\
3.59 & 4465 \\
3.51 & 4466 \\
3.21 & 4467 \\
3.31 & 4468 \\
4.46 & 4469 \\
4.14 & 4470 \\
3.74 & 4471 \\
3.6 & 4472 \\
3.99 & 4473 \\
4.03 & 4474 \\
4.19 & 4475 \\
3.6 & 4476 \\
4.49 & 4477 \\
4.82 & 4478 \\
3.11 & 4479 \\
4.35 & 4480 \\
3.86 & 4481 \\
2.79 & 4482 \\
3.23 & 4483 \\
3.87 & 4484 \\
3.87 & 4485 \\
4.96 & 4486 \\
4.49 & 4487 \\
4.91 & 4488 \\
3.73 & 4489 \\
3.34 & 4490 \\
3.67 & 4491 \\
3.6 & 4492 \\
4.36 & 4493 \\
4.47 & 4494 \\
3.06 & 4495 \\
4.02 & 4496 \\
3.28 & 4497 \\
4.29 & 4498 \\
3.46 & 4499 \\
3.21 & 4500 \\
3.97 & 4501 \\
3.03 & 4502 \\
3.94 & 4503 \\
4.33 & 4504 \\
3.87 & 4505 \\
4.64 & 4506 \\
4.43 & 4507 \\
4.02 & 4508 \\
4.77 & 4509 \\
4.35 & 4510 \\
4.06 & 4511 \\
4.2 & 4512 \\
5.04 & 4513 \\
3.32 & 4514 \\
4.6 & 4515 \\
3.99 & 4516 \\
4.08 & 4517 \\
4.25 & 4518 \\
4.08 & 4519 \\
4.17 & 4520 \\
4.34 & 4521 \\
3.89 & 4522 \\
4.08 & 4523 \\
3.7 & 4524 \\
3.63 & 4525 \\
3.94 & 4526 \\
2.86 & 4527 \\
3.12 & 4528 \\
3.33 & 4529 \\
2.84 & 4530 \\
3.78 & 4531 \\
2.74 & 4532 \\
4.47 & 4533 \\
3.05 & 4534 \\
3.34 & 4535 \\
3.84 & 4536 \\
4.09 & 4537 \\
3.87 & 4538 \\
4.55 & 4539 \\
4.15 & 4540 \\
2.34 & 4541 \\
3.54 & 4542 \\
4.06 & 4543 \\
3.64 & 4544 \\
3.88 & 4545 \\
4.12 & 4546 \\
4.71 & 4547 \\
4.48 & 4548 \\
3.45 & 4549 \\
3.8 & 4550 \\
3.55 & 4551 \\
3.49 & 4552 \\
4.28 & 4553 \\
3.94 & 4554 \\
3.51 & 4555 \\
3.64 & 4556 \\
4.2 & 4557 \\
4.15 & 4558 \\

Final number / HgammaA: -0.8 AA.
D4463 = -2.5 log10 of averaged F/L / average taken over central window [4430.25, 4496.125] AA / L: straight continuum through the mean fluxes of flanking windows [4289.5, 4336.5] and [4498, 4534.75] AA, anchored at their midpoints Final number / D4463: -0.04 mag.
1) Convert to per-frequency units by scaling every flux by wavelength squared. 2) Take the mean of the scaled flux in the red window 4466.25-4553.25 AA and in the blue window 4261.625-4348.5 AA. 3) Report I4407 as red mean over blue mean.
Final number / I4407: 1.19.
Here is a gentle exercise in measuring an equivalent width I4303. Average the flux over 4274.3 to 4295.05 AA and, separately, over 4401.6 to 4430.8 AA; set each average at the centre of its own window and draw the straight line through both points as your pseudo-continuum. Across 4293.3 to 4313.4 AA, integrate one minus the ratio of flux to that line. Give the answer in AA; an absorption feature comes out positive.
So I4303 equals 2.1 AA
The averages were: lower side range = 3.57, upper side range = 3.83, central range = 3.23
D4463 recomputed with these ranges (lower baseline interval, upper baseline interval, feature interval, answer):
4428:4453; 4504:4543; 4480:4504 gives 0.02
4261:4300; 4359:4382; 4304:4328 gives 0.08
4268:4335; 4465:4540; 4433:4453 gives -0.05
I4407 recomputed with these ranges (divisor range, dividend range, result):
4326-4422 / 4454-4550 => 1.11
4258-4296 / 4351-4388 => 1.03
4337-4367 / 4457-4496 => 1.08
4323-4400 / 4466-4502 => 1.12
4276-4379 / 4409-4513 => 1.16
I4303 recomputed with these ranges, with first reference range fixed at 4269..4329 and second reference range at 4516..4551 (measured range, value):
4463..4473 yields -0.3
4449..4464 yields -1.1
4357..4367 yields -0.2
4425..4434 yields -0.7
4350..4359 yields 0.3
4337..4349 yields -2.6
